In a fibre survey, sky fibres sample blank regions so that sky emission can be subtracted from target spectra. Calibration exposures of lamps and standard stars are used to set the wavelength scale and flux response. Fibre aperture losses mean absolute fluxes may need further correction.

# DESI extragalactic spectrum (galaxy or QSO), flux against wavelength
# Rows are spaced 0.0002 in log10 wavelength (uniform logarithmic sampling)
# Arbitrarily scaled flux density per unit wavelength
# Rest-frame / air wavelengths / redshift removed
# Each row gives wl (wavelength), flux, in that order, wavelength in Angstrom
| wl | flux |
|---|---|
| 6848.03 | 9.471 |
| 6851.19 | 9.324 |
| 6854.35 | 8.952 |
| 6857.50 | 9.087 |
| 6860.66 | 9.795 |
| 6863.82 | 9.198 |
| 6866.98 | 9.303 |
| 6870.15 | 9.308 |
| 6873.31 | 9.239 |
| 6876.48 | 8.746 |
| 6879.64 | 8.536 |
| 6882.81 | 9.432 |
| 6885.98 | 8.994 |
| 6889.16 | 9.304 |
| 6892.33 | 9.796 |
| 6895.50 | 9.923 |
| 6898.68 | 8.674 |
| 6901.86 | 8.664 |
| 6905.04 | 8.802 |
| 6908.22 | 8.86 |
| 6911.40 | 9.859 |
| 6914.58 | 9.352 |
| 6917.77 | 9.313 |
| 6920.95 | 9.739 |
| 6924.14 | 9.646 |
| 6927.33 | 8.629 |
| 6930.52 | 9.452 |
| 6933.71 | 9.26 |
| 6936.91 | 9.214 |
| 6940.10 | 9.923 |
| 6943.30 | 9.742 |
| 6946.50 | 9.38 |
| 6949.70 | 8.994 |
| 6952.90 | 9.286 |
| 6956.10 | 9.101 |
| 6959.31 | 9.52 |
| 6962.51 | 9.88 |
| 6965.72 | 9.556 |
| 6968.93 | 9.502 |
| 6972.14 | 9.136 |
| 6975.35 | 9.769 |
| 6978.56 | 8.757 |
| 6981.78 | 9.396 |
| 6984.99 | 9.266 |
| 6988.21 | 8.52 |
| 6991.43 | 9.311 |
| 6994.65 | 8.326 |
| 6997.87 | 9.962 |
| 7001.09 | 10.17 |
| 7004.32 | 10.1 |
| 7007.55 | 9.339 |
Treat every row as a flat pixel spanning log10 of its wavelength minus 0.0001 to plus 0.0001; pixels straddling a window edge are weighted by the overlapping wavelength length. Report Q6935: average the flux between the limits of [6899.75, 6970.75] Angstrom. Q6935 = 9.34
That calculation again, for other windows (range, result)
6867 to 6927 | 9.22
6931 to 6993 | 9.34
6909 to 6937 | 9.38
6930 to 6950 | 9.45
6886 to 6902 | 9.3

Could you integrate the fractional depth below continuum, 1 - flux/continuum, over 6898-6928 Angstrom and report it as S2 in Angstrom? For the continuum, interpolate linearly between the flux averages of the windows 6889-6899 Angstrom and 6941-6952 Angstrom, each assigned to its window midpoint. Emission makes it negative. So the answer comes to 1.0 Angstrom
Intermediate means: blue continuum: 9.54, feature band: 9.19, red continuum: 9.4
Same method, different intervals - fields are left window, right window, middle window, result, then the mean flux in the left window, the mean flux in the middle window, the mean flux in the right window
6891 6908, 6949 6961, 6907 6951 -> -0.92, 9.14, 9.39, 9.25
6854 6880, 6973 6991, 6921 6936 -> -0.22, 9.17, 9.29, 9.15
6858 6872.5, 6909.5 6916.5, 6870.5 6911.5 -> 1.52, 9.37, 9.12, 9.56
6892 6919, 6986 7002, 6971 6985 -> -0.07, 9.22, 9.27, 9.22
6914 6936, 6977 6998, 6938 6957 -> -0.39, 9.34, 9.41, 9.01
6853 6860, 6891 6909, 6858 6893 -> -0.36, 9.13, 9.22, 9.12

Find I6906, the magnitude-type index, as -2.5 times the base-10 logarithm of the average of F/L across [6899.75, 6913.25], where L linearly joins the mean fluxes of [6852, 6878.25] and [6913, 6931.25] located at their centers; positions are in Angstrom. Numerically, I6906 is 0.03 mag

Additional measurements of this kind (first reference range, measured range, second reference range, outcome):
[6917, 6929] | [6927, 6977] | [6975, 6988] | -0.02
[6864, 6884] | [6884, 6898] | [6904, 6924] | -0.03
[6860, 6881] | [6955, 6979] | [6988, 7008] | -0.01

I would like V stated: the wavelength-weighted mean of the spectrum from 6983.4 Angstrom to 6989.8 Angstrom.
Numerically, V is 8.89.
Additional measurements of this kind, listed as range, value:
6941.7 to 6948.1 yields 9.56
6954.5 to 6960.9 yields 9.3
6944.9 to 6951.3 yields 9.19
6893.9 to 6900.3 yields 9.29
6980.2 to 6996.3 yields 8.97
